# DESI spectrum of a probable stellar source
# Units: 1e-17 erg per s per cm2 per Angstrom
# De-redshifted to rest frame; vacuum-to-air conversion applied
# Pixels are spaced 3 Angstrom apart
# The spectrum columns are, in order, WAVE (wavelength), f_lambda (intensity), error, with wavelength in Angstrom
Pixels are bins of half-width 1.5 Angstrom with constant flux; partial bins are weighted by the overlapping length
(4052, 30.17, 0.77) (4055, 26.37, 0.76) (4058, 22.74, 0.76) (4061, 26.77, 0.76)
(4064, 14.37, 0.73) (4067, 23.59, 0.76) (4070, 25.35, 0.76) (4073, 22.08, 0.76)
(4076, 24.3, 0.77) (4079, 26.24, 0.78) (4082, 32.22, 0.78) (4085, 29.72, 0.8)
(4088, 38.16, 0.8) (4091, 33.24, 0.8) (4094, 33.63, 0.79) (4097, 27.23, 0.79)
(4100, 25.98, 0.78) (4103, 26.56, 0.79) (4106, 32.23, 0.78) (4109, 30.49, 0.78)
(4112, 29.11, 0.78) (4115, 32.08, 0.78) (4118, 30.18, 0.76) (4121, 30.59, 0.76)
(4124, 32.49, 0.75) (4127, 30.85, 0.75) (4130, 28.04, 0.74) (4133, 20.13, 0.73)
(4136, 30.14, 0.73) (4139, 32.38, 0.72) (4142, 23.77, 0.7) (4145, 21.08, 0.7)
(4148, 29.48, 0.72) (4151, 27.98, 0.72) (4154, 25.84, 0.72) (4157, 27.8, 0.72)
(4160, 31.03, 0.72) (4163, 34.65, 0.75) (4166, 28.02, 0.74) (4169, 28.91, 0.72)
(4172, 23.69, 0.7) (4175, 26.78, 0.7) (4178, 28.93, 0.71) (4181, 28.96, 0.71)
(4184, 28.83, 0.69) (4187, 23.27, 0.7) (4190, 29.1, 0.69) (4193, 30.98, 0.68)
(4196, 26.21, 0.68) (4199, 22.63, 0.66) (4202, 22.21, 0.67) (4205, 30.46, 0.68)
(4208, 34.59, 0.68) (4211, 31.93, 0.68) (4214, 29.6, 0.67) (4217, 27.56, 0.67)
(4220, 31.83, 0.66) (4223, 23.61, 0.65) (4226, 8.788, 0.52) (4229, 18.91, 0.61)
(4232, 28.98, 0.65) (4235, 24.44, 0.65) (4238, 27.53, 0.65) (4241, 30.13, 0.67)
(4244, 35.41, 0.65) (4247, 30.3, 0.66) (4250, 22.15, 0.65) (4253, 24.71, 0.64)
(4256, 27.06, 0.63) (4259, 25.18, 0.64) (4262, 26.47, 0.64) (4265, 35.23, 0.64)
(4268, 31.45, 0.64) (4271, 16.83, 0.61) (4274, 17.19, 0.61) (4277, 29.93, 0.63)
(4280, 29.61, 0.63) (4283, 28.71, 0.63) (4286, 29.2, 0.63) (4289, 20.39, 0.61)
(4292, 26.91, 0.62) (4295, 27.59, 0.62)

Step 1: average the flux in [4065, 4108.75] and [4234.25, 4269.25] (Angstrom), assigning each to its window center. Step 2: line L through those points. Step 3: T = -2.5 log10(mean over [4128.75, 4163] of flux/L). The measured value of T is 0.04 mag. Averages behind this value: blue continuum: 28.5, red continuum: 28.4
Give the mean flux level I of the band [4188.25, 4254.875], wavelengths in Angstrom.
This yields 26.9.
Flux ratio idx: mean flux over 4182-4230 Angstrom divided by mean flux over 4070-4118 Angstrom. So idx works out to 0.9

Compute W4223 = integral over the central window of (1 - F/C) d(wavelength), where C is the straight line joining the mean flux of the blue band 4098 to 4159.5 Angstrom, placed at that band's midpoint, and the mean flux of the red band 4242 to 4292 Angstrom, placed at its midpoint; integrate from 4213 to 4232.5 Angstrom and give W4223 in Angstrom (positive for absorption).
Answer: 2.55 Angstrom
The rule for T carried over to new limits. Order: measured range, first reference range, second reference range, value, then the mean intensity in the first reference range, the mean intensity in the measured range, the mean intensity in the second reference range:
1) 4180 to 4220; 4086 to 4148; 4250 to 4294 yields -0.02 mag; 29.4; 28.3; 26.2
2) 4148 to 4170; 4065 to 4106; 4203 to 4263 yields -0.06 mag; 28.3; 29.2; 26.9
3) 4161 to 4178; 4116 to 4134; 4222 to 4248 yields -0.04 mag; 29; 28.5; 25.3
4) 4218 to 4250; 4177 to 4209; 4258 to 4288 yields 0.06 mag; 27.7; 25.8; 26.9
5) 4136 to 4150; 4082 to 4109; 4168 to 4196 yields 0.08 mag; 30.9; 27.1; 27.6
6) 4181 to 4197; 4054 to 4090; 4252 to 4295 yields -0.06 mag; 26.1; 27.8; 26.4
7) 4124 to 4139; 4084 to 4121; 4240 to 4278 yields 0.06 mag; 30.7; 28.3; 27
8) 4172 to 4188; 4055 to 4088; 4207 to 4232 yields -0.06 mag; 25.4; 27.1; 25.9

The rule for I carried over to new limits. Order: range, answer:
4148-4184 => 28.5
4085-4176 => 29.1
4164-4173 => 27.5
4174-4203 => 26.9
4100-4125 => 30.2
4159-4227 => 27.6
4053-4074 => 23.2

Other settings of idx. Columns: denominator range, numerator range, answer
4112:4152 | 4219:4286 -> 0.92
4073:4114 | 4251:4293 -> 0.89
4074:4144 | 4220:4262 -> 0.86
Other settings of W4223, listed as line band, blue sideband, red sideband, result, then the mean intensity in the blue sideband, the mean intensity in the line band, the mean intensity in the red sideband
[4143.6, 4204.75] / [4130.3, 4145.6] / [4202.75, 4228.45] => -2.4 Angstrom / 26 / 27.4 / 26.8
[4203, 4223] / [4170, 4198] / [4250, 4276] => -2.7 Angstrom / 27.4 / 30.2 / 25.4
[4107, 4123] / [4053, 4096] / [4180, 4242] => -2.2 Angstrom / 27.1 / 30.6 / 26.6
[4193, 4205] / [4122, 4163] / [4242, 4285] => 1.0 Angstrom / 28.1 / 25.4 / 27.2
